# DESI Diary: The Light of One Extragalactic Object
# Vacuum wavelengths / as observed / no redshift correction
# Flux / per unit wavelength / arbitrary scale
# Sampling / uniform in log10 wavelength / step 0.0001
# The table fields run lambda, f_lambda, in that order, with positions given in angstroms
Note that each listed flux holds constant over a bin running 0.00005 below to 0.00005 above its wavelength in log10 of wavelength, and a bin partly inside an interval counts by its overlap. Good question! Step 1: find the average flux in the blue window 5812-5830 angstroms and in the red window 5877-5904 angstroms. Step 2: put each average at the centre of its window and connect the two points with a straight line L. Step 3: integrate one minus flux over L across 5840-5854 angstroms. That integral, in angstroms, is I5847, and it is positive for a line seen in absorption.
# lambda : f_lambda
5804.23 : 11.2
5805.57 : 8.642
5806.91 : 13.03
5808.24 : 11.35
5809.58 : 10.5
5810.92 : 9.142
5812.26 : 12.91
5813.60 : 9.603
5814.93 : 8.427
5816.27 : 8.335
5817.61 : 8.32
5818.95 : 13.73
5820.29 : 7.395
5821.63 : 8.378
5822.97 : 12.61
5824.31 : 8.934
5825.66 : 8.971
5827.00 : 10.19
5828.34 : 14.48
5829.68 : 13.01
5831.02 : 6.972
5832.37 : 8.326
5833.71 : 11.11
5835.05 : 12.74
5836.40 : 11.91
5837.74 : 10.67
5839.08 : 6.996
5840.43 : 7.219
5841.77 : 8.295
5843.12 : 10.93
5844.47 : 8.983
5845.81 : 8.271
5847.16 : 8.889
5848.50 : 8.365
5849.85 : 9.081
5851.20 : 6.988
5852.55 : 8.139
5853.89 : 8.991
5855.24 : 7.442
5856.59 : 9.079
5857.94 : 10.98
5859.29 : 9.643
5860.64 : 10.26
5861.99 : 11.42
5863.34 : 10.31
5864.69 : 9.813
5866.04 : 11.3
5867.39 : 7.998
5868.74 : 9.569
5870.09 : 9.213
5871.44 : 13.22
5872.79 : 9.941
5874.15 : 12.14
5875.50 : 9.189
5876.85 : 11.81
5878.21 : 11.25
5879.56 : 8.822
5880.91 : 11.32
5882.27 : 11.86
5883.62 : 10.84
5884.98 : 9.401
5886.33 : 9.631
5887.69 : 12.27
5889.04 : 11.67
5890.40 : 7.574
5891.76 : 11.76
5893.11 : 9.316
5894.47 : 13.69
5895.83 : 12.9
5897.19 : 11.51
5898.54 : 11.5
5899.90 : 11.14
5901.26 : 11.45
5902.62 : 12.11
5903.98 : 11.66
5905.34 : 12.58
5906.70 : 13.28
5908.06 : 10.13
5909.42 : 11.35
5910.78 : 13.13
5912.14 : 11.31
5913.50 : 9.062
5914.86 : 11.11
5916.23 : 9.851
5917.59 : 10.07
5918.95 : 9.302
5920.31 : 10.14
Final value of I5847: 2.7 angstroms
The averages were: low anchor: 10.3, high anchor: 11.1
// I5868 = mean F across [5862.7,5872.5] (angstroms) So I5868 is 10.2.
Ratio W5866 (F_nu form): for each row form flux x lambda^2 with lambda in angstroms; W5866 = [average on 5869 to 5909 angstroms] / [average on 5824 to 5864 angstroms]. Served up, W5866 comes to 1.18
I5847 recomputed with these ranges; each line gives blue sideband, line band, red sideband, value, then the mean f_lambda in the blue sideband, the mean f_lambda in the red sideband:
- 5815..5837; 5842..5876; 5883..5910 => 3.69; 10.3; 11.3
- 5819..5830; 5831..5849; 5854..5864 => 1.58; 10.6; 9.82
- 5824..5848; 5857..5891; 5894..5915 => 1.35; 9.83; 11.7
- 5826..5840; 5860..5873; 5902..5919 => 0.62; 10.5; 11.2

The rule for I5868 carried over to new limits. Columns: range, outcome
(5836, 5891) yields 9.79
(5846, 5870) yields 9.29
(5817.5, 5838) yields 10.5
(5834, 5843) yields 9.78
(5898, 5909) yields 11.7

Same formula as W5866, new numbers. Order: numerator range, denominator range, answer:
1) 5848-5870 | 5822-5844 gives 0.93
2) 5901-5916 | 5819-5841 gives 1.17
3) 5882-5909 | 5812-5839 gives 1.13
